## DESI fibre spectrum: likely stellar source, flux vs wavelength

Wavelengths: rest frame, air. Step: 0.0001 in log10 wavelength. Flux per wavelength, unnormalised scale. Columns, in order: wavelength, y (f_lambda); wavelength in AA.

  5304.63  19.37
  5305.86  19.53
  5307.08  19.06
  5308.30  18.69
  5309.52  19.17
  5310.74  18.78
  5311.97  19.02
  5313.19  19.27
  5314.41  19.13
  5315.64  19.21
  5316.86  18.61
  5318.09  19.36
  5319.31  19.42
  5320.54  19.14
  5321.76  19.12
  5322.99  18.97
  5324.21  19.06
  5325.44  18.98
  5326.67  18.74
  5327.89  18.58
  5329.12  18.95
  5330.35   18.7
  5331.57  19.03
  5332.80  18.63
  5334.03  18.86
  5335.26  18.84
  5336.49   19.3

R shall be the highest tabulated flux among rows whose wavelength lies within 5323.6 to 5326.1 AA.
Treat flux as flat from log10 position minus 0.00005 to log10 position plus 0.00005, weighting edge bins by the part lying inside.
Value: 19.06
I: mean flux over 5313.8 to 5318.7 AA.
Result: 19.1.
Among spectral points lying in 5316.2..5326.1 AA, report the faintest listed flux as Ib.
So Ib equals 18.61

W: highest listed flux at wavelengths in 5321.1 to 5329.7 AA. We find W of 19.12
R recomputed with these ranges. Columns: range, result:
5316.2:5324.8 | 19.42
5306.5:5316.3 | 19.27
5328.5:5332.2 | 19.03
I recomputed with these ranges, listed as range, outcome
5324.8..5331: 18.8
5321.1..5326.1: 19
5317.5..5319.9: 19.4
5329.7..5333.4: 18.8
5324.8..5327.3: 18.9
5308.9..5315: 19.1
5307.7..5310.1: 18.9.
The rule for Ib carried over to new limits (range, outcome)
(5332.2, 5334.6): 18.63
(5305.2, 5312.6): 18.69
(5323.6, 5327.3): 18.74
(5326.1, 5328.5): 18.58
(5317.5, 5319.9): 19.36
